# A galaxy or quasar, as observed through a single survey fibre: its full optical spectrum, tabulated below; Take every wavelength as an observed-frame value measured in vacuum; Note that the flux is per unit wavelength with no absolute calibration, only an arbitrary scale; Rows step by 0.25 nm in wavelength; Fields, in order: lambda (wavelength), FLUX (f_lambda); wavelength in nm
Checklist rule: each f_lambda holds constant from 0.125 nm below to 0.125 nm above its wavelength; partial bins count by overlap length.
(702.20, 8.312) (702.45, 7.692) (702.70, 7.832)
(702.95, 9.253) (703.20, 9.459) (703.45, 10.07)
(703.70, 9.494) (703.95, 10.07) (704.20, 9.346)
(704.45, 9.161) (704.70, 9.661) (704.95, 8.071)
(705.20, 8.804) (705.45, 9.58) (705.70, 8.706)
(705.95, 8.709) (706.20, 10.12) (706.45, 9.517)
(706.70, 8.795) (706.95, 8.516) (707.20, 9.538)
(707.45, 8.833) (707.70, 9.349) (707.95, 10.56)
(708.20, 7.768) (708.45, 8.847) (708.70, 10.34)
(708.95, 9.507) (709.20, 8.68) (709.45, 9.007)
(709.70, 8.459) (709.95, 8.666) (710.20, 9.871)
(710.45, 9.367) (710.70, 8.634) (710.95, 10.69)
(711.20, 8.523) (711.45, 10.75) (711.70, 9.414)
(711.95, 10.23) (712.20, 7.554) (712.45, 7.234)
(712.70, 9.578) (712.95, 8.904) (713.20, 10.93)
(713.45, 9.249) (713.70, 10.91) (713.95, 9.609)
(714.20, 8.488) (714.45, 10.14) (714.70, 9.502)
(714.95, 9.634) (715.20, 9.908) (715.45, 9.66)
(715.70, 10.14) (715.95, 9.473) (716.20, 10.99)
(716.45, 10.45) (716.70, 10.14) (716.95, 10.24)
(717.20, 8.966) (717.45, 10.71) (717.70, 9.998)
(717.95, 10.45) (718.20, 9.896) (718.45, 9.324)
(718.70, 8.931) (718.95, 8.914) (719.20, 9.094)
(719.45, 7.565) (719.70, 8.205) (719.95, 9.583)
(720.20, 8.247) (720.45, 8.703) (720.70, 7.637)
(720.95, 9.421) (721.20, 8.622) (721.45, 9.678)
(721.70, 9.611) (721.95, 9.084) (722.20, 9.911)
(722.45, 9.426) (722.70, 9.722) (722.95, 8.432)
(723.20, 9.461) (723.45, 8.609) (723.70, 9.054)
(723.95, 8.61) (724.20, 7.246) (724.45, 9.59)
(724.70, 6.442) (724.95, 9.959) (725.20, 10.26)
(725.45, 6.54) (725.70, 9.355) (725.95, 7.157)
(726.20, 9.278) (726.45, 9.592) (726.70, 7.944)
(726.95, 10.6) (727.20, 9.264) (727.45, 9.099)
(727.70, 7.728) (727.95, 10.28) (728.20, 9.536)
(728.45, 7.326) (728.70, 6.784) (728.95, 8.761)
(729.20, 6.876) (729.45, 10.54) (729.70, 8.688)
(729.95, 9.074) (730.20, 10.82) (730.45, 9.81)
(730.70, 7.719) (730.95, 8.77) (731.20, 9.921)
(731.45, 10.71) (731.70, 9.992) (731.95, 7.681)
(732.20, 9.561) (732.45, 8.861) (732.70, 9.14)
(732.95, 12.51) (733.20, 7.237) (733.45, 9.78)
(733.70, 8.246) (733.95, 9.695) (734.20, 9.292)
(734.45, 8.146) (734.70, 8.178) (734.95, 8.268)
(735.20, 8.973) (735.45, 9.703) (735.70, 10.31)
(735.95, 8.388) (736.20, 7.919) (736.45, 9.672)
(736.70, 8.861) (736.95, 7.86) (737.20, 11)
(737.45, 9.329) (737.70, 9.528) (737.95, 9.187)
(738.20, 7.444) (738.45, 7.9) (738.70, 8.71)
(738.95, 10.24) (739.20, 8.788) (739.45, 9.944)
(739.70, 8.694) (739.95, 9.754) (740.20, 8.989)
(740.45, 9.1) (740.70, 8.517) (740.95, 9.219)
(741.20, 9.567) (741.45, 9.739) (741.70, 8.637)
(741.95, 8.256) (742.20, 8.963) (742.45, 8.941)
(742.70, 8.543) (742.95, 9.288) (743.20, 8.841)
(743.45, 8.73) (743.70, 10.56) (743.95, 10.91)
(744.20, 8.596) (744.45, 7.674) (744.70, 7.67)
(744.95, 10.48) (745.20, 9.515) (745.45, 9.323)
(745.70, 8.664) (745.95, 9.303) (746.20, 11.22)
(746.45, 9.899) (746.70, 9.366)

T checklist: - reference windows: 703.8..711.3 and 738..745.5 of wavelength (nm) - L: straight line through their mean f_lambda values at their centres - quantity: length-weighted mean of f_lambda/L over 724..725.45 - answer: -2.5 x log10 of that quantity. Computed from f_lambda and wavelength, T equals 0.08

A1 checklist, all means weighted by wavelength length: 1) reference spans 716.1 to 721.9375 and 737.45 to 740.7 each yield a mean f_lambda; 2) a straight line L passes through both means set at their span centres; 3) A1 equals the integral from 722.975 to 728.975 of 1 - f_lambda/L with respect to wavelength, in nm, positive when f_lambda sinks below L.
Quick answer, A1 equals 0.36 nm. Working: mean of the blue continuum 9.35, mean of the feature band 8.68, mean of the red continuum 9.02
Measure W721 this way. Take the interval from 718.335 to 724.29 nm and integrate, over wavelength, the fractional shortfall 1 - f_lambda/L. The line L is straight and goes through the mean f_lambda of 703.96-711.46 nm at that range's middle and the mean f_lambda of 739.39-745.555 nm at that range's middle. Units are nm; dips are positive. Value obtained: 0.19 nm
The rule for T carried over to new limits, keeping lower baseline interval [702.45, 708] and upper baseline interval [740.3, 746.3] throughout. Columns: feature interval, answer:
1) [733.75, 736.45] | 0.032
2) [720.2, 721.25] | 0.077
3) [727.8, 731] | 0.041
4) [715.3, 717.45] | -0.097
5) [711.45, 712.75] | 0.029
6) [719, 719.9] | 0.091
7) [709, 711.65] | -0.010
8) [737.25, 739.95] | 0.012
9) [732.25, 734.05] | -0.021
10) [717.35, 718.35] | -0.117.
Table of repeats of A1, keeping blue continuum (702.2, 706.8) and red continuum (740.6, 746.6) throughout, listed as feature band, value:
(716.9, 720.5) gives -0.039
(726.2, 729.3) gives 0.163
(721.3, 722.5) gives -0.049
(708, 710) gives 0.031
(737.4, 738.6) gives 0.073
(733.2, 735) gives 0.093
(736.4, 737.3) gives -0.008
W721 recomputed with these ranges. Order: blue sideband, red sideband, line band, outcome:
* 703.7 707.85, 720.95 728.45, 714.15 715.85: -0.12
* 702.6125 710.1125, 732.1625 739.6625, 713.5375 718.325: -0.43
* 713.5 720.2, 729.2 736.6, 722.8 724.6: 0.14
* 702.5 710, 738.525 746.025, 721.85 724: -0.01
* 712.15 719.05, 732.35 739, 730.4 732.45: -0.01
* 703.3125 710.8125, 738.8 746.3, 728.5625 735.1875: 0.13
